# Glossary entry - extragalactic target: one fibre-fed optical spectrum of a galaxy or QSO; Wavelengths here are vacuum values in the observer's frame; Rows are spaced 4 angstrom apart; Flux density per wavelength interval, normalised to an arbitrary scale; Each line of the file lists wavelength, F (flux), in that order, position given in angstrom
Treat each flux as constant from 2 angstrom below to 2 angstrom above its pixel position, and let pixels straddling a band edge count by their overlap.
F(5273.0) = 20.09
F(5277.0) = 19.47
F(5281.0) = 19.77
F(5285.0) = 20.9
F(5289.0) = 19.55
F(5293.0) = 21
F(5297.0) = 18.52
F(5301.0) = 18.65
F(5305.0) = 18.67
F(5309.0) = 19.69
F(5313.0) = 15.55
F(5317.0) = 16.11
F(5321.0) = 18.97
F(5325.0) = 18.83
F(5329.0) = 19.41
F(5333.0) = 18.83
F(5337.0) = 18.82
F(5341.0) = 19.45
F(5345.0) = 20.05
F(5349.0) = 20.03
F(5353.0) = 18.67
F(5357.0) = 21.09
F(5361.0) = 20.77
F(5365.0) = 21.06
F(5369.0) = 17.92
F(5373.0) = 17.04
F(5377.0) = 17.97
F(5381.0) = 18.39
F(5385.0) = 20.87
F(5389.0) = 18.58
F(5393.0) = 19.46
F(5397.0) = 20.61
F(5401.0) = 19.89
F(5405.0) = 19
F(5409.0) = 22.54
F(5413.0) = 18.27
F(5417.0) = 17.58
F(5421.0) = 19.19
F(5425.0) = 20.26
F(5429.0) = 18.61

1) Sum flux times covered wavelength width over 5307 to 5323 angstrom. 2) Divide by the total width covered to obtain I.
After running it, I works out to 17.6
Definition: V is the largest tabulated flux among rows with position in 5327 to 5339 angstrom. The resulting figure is 19.41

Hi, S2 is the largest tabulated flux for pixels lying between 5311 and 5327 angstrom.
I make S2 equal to 18.97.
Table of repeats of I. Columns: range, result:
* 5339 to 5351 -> 19.8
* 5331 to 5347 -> 19.3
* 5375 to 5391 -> 19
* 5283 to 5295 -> 20.5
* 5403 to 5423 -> 19.3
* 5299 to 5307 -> 18.7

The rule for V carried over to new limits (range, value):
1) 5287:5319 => 21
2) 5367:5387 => 20.87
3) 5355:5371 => 21.09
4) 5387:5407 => 20.61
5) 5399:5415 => 22.54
